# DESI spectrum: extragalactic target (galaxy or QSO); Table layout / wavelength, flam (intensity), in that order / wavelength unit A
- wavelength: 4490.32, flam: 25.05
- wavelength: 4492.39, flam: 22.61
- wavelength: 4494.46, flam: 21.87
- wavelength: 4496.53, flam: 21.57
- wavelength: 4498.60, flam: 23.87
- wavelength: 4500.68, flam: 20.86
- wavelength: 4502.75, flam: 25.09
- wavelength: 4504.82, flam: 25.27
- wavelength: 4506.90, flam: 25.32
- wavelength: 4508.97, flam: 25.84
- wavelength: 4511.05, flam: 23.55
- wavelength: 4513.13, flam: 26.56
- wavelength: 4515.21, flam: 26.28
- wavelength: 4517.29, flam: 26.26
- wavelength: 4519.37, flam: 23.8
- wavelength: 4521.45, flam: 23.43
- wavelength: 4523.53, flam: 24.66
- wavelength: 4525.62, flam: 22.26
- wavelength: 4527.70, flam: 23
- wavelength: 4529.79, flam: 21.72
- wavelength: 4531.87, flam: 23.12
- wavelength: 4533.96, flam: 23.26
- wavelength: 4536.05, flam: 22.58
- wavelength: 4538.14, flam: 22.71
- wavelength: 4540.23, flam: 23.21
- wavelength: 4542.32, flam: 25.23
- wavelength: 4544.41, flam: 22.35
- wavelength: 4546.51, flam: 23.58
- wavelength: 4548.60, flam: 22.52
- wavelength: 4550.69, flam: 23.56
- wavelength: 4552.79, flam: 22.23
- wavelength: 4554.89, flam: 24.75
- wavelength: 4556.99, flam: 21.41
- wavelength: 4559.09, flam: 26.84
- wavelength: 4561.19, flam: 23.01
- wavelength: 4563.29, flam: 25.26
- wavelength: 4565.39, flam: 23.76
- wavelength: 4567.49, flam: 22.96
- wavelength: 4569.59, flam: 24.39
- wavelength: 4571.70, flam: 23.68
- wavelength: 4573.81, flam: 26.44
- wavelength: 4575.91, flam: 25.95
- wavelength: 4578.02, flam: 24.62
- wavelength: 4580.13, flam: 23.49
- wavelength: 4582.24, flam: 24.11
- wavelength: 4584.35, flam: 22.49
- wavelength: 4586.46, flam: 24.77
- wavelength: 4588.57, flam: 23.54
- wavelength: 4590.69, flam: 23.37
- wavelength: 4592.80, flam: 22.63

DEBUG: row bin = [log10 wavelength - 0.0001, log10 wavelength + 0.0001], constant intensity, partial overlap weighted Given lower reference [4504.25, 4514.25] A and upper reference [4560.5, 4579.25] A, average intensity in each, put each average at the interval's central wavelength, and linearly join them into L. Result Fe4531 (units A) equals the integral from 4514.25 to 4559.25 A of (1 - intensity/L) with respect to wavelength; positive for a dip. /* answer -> 2.6 A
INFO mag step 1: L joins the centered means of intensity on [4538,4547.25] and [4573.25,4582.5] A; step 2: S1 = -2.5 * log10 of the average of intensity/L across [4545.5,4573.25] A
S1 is 0.02 mag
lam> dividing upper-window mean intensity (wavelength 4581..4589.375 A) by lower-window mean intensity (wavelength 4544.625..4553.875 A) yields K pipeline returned 1.04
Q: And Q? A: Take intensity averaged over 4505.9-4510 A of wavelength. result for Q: 25.6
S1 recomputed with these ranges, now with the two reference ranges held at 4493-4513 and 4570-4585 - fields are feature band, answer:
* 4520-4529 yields 0.03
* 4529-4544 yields 0.04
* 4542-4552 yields 0.04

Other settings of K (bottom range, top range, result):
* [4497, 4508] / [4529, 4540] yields 0.95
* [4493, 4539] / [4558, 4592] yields 1.02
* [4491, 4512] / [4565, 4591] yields 1.02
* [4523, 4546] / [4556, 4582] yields 1.05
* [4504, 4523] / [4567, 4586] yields 0.97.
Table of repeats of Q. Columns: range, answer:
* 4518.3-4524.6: 24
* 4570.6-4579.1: 25.1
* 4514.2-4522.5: 25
